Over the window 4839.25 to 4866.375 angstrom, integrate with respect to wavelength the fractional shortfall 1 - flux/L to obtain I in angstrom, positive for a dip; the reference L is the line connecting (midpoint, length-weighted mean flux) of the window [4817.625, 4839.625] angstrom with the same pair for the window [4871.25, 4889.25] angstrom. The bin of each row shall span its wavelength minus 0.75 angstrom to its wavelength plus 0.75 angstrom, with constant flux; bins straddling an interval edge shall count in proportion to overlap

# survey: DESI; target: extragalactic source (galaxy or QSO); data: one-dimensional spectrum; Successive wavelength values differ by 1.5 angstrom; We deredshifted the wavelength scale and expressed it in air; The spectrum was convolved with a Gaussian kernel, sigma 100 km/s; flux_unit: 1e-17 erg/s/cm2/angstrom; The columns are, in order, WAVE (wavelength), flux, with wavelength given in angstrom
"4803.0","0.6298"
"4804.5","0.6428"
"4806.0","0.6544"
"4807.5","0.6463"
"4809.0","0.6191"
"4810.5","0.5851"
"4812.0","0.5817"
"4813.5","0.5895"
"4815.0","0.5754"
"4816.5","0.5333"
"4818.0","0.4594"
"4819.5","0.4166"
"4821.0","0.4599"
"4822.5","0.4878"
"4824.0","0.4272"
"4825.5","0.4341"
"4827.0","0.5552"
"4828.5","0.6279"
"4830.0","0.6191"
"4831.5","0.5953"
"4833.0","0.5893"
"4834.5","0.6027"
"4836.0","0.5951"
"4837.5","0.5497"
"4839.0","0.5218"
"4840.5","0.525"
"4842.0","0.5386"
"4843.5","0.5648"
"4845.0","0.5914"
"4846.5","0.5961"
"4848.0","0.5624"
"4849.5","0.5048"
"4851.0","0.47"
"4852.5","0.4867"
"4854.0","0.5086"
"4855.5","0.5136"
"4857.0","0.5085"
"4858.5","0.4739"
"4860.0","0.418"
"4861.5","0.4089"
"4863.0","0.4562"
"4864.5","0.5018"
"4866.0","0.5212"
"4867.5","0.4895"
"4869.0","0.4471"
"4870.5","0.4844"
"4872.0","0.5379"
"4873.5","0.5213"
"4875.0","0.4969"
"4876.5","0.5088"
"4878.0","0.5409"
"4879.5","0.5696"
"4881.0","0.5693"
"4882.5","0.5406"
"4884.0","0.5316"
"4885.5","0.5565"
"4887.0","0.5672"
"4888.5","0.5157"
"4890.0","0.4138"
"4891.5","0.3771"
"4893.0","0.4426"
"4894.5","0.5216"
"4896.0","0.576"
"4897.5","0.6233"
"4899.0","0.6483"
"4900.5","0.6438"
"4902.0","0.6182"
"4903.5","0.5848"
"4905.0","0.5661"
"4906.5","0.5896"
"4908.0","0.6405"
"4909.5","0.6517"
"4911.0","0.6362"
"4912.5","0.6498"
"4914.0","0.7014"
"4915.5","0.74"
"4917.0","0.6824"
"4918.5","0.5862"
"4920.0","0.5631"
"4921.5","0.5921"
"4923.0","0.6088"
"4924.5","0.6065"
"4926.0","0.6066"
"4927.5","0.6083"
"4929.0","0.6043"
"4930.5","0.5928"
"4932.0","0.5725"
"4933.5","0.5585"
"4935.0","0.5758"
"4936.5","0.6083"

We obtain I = 1.3 angstrom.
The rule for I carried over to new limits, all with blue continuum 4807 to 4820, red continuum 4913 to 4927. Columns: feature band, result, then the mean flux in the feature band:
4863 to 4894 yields 5.0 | 0.506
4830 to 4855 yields 1.1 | 0.552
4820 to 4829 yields 1.2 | 0.493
